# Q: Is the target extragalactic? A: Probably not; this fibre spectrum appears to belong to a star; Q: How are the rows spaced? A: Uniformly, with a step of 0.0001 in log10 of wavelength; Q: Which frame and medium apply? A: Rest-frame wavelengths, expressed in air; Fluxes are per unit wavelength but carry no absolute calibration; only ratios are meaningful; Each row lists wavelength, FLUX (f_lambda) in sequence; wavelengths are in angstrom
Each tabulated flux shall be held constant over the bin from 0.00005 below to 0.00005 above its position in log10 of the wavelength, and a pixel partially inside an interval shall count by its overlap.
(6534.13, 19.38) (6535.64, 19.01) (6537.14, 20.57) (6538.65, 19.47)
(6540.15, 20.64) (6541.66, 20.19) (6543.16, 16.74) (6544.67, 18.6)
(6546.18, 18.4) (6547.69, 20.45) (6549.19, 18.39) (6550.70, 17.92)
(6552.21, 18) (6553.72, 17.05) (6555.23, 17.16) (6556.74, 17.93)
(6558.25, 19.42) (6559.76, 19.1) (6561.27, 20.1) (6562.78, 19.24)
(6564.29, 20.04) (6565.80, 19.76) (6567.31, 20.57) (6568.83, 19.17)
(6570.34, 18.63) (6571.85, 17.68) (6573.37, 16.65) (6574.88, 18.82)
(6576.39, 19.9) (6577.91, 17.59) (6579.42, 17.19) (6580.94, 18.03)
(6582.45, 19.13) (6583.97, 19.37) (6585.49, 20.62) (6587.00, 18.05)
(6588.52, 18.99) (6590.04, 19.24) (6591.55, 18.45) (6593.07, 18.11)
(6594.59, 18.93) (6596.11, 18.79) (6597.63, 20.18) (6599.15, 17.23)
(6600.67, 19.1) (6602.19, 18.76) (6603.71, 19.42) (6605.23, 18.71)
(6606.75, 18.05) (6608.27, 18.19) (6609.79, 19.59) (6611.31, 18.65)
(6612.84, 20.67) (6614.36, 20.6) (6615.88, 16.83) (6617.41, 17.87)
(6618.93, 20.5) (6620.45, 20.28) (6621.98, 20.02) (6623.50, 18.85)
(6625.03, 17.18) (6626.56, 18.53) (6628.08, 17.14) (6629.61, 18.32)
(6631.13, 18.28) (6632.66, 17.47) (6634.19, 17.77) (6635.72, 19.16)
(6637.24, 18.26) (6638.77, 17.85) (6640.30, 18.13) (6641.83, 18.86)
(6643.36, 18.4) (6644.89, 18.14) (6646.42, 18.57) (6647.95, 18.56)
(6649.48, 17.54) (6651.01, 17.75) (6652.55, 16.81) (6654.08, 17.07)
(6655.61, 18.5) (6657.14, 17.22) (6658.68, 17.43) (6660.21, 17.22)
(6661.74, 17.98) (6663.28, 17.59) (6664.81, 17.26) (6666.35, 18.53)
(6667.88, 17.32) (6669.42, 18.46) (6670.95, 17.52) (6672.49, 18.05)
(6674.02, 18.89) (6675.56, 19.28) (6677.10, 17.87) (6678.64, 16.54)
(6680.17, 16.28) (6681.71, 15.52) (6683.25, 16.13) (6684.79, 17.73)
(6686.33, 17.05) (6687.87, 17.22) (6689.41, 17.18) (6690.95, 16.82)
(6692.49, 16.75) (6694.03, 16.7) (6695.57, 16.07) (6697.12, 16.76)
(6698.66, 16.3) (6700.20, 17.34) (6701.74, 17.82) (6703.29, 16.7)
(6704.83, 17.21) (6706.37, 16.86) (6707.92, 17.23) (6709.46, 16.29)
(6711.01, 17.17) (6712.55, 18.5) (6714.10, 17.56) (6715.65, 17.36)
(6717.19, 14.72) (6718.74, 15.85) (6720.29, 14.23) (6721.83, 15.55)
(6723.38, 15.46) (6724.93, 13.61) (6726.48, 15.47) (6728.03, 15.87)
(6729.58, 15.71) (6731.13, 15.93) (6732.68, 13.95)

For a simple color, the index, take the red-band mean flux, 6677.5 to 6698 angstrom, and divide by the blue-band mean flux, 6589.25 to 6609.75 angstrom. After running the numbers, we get 0.89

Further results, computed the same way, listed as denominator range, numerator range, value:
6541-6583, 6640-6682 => 0.95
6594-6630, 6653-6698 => 0.92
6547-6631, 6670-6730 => 0.89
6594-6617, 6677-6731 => 0.87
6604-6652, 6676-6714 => 0.91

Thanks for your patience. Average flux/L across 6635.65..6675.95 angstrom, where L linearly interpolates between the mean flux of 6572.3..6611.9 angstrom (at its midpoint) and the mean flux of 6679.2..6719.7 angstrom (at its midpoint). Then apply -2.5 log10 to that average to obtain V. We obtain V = -0.03 mag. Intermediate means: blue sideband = 18.7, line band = 18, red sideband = 16.8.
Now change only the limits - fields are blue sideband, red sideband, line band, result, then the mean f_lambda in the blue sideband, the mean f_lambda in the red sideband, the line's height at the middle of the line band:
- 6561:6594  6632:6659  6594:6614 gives -0.027 mag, 18.9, 18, 18.5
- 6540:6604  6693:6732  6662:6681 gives -0.047 mag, 18.8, 16.3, 17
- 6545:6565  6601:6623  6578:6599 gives 0.012 mag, 18.7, 19.2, 19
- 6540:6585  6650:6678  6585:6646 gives -0.027 mag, 18.7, 17.8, 18.2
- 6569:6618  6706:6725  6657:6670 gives -0.023 mag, 18.7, 16.3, 17.3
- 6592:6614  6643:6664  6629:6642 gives -0.003 mag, 18.9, 17.8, 18.2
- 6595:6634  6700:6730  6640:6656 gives -0.004 mag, 18.8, 16.3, 17.9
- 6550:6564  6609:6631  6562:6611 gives -0.008 mag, 18.5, 18.9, 18.7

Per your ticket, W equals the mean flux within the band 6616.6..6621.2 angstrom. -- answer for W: 19.5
